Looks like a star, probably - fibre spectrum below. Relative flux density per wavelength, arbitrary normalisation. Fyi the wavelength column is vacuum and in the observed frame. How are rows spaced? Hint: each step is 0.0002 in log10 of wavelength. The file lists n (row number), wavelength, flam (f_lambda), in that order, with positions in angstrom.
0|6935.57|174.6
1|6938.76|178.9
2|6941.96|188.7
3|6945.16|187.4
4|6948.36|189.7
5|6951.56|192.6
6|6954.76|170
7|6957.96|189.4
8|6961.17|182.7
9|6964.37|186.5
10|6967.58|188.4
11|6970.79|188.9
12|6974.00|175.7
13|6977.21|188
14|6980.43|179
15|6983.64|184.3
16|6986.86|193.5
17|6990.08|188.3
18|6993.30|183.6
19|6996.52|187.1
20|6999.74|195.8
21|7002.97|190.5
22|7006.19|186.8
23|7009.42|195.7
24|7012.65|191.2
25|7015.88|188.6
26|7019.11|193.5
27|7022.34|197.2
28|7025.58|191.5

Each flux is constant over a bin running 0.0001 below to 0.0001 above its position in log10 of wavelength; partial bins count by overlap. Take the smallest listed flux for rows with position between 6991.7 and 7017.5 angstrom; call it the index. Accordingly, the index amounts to 183.6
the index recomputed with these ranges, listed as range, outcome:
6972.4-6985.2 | 175.7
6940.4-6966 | 170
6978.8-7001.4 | 179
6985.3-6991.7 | 188.3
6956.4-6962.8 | 182.7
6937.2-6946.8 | 178.9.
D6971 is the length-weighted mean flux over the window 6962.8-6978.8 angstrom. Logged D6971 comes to 186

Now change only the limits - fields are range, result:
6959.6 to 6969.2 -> 186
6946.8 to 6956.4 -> 184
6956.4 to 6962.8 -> 186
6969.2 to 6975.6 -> 182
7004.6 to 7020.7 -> 191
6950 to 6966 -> 184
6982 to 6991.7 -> 189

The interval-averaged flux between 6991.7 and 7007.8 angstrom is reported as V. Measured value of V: 189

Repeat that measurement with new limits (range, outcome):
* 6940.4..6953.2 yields 190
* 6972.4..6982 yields 181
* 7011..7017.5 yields 190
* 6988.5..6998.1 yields 186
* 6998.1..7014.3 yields 192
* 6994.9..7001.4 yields 191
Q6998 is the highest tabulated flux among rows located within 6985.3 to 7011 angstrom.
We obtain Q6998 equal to 195.8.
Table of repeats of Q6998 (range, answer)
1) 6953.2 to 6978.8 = 189.4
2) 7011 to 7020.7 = 193.5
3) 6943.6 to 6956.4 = 192.6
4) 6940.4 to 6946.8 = 188.7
